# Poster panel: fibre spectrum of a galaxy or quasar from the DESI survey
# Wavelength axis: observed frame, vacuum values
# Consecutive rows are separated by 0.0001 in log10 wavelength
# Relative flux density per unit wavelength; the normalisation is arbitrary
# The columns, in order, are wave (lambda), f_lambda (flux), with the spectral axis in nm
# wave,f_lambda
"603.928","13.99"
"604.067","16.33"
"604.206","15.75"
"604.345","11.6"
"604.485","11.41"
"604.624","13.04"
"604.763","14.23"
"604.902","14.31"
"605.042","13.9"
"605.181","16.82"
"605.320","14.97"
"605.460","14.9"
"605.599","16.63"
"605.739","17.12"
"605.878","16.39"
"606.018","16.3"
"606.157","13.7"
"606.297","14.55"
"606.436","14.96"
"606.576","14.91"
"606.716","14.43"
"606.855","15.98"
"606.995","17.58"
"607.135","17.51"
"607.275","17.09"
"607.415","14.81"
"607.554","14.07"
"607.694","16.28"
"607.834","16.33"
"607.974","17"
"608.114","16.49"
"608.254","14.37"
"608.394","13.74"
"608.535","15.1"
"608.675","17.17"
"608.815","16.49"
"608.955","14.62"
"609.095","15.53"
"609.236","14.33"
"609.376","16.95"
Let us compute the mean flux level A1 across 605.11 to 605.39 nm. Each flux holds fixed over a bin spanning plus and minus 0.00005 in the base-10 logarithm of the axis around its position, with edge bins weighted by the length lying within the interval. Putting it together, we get 15.9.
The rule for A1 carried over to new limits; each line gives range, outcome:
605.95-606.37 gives 14.9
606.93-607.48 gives 16.7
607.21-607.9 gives 15.7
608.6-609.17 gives 15.9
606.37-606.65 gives 14.9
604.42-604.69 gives 12.2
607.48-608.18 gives 16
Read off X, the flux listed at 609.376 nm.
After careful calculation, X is 16.95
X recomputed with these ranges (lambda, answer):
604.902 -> 14.31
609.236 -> 14.33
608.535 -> 15.1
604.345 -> 11.6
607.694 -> 16.28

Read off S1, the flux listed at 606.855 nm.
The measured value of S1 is 15.98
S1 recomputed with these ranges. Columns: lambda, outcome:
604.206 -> 15.75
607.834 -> 16.33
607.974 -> 17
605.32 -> 14.97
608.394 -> 13.74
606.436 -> 14.96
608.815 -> 16.49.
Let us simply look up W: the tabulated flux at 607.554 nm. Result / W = 14.07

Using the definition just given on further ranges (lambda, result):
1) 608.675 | 17.17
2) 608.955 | 14.62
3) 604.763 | 14.23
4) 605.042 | 13.9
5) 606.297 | 14.55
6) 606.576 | 14.91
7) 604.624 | 13.04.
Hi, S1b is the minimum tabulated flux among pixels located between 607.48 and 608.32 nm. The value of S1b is 14.07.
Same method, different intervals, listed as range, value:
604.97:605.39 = 13.9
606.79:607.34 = 15.98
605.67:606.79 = 13.7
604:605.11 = 11.41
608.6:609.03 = 14.62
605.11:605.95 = 14.9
